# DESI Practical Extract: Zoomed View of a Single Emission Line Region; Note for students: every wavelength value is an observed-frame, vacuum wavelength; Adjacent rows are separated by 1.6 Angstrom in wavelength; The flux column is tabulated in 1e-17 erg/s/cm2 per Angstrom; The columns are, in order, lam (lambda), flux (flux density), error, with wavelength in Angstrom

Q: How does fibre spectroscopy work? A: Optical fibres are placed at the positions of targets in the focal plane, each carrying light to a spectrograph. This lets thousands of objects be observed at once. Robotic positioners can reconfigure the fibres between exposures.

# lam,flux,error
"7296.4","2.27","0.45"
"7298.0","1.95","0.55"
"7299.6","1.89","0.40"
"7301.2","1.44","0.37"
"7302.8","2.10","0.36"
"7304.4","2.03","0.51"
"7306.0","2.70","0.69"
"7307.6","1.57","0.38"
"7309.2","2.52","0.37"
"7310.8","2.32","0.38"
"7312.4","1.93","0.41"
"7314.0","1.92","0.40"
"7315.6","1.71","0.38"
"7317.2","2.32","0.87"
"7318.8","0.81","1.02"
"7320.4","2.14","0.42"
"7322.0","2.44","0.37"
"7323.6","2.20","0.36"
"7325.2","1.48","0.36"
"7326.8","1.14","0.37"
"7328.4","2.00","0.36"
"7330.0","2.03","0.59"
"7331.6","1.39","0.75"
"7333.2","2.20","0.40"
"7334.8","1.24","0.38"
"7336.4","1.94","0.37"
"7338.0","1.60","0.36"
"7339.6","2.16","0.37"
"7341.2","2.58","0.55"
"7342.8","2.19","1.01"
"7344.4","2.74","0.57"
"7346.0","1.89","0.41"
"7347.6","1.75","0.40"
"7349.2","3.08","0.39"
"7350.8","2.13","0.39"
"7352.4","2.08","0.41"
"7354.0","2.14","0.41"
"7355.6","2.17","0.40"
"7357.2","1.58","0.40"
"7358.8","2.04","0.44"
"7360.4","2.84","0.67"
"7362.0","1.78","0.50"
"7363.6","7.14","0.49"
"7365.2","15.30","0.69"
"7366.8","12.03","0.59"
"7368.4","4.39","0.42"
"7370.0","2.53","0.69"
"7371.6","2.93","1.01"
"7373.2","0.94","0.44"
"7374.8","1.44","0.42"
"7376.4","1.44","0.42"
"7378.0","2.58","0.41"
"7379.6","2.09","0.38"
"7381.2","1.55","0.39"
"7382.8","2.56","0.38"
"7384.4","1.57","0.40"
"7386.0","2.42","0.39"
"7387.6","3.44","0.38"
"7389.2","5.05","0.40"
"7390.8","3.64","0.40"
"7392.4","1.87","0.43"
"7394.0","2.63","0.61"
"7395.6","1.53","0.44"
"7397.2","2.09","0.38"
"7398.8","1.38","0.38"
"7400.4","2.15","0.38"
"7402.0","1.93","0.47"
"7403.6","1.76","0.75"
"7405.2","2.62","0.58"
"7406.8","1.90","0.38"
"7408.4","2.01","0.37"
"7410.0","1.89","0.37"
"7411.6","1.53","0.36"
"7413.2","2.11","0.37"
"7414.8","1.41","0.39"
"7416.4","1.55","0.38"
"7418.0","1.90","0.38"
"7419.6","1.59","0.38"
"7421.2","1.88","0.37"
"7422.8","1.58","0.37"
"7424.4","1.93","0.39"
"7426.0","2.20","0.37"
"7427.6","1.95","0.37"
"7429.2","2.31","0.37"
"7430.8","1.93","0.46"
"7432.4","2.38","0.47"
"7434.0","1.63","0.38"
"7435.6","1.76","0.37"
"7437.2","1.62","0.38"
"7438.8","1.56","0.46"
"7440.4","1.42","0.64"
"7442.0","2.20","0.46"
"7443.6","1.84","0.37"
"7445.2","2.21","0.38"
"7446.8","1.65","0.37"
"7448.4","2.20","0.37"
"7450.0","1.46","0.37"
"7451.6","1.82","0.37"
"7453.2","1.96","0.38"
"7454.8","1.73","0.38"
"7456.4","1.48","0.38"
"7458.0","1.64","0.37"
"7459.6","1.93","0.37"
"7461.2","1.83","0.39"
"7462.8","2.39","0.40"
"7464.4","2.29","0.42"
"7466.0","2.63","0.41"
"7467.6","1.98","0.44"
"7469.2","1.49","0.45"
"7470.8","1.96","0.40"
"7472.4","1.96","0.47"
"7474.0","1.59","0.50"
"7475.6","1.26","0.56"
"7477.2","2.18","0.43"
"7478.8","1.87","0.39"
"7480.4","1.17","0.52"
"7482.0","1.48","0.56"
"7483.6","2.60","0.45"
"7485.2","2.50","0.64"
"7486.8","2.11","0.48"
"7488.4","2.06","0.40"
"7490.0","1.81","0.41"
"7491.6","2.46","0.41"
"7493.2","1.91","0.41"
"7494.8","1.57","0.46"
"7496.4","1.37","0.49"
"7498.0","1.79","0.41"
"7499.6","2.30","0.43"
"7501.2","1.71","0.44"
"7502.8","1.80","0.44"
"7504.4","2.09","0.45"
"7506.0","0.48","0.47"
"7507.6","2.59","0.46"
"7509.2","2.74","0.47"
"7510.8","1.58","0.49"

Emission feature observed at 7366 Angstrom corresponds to H-alpha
